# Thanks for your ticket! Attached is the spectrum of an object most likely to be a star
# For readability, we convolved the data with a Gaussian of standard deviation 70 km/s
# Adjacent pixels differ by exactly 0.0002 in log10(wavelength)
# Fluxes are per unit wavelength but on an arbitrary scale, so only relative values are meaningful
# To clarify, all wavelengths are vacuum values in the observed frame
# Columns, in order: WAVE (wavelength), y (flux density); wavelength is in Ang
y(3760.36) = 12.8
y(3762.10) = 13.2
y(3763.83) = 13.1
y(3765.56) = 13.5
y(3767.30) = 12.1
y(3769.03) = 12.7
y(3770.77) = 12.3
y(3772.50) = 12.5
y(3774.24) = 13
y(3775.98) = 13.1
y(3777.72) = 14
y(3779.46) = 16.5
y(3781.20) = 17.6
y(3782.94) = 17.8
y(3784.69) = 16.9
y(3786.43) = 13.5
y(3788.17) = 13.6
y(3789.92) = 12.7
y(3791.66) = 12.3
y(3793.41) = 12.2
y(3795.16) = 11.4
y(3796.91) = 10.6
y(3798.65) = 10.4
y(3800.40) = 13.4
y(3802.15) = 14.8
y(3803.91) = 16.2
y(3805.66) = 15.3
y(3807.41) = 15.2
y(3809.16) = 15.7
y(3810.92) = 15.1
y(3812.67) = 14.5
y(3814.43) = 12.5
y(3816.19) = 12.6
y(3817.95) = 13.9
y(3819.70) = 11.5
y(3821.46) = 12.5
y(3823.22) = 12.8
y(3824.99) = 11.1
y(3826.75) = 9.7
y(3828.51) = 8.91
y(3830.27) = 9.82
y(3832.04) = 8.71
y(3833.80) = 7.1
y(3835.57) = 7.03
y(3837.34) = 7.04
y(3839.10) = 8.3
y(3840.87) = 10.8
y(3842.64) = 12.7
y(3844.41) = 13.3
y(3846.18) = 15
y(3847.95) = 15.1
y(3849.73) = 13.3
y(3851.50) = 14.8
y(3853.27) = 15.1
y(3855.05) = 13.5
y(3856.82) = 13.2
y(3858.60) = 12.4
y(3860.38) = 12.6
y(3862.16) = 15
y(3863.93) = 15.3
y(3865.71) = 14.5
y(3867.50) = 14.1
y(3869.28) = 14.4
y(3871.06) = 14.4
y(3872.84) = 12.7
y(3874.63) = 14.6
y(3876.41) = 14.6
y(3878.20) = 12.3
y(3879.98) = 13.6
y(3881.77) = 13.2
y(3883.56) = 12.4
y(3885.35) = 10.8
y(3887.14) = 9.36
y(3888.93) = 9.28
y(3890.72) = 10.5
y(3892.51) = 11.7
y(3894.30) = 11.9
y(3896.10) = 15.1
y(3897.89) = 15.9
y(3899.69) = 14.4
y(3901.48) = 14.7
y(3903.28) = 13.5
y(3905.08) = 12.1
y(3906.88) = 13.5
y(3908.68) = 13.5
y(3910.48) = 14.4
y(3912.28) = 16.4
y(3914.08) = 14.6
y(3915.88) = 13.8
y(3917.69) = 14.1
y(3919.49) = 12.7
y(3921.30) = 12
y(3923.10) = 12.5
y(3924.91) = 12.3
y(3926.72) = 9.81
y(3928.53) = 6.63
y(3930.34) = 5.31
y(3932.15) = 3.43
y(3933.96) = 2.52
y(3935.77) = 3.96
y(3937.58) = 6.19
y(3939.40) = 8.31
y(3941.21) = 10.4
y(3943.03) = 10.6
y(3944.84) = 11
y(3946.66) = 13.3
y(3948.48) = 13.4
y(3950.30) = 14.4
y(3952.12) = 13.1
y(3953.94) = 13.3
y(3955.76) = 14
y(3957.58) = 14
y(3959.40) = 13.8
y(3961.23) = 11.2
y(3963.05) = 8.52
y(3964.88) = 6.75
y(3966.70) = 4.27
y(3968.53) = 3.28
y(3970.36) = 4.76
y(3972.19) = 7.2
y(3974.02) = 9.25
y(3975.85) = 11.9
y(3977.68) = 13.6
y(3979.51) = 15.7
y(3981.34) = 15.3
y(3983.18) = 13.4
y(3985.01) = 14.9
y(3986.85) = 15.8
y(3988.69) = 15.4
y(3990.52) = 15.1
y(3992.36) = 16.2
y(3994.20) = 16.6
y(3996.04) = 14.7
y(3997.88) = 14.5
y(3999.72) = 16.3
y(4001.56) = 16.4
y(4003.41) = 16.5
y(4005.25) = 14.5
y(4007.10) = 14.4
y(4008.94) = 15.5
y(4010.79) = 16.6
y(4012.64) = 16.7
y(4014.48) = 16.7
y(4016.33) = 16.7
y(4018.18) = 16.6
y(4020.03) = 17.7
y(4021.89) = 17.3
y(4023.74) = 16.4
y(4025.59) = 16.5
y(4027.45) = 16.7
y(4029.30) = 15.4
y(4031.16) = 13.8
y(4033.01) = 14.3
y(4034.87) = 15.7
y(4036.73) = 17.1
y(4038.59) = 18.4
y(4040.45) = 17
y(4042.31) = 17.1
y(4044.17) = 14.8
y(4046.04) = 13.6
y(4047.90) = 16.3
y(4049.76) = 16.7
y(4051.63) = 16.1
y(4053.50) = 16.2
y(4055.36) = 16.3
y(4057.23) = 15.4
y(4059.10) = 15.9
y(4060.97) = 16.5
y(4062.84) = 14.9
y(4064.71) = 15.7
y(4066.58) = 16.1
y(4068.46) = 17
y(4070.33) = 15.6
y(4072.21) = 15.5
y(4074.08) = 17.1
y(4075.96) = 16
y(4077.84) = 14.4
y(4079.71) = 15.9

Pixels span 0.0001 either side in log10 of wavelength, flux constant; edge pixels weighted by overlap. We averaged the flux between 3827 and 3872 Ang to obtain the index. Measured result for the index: 12.2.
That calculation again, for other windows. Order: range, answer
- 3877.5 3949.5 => 11.4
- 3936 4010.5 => 12.4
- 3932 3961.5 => 10.6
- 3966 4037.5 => 14.4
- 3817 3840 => 9.88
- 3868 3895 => 12.4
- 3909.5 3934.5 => 10.9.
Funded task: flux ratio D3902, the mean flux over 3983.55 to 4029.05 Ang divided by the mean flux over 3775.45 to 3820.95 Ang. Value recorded 1.14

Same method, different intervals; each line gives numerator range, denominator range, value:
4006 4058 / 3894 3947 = 1.43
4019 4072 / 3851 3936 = 1.30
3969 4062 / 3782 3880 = 1.18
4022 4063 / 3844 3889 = 1.19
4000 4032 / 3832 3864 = 1.33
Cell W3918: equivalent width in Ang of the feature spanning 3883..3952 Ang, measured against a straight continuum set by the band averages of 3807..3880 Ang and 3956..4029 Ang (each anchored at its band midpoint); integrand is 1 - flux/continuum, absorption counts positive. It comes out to 9.7 Ang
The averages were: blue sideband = 12.6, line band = 11.3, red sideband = 13.8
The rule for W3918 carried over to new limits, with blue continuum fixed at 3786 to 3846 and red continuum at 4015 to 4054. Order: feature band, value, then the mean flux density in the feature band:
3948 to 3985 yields 9.4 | 11.1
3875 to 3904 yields 1.5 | 12.7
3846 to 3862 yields -1.5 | 13.9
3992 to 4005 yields -0.2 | 15.8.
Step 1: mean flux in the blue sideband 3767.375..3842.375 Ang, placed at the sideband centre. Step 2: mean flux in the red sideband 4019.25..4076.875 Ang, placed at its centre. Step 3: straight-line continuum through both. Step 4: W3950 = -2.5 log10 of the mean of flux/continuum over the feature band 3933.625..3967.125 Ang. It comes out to 0.38 mag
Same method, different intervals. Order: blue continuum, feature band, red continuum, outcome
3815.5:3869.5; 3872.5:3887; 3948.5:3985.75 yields -0.09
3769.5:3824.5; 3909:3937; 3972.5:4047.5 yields 0.39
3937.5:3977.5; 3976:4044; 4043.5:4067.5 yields -0.20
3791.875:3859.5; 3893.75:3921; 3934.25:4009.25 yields -0.15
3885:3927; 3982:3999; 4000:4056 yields 0.00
